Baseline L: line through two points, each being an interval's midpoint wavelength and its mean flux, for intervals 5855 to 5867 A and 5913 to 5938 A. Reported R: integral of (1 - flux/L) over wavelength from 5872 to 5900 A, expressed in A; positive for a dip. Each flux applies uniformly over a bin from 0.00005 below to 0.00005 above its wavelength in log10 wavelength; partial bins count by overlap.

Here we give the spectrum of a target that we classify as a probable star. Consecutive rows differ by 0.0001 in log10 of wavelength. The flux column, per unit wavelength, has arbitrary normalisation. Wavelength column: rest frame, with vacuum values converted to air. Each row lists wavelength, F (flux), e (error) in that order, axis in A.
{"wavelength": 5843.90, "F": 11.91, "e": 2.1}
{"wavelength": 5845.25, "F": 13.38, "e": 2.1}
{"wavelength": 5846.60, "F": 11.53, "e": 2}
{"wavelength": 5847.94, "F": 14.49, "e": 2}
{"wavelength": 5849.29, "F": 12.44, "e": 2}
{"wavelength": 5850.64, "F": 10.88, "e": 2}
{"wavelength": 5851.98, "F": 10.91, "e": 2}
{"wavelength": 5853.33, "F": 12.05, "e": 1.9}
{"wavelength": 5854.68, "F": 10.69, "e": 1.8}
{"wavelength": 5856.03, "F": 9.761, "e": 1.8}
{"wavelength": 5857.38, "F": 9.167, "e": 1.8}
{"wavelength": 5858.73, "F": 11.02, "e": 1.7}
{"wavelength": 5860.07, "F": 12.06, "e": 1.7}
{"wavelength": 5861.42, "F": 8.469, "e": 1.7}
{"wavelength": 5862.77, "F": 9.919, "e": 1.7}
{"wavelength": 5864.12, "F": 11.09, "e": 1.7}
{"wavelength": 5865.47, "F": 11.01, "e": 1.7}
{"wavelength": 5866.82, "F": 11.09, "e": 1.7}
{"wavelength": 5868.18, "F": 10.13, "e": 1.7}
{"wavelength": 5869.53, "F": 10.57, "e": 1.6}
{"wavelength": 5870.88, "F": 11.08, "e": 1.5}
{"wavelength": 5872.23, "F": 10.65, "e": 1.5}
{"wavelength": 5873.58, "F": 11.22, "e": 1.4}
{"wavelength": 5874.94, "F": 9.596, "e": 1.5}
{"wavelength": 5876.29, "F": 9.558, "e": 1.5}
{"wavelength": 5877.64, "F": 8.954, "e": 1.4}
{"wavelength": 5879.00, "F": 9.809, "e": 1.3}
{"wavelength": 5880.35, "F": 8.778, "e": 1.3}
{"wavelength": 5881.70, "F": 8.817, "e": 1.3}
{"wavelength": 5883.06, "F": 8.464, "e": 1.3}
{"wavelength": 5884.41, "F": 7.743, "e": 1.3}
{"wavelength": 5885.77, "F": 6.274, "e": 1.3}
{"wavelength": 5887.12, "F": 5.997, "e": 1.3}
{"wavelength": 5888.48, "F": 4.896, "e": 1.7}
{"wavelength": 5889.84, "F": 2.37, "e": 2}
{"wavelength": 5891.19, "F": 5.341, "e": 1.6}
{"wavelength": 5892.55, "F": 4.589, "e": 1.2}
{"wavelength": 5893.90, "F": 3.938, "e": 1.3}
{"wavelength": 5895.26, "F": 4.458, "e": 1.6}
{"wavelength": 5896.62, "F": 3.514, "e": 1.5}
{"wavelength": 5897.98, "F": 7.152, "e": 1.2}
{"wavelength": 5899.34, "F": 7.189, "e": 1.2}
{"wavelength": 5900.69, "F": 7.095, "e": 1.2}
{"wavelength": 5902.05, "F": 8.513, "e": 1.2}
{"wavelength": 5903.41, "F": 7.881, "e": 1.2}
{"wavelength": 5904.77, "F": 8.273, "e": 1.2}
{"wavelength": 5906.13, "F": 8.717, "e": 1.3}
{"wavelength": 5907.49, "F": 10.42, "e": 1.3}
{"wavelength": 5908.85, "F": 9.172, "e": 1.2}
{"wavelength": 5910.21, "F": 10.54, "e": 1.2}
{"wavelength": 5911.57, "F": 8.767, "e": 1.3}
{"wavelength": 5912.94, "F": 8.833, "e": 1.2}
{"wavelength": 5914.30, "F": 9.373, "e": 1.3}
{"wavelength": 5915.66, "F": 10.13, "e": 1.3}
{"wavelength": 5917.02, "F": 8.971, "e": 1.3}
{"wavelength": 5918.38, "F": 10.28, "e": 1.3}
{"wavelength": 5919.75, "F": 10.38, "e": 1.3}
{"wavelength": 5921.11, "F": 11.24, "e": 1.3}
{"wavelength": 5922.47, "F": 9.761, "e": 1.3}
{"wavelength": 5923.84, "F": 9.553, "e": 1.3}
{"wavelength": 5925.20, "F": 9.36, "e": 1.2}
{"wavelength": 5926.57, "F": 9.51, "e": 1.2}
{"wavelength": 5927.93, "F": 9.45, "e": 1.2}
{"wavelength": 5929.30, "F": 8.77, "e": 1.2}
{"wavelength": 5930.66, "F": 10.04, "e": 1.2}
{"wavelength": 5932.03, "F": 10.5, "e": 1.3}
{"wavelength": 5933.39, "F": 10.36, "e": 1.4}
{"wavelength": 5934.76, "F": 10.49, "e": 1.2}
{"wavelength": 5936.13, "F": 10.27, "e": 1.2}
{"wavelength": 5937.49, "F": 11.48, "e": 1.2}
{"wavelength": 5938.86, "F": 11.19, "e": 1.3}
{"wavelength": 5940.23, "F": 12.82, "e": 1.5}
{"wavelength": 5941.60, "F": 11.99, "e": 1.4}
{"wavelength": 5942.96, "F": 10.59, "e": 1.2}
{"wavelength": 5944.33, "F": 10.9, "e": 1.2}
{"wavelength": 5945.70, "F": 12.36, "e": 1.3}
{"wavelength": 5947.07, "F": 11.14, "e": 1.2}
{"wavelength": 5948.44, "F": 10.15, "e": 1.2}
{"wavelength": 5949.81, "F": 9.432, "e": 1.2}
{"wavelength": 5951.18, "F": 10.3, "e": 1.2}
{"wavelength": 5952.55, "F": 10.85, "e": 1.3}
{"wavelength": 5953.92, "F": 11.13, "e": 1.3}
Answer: 8.71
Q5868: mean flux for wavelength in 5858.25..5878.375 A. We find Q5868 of 10.4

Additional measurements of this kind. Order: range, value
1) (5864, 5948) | 9.08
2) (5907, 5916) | 9.56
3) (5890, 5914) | 7.25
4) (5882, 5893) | 5.84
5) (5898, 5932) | 9.24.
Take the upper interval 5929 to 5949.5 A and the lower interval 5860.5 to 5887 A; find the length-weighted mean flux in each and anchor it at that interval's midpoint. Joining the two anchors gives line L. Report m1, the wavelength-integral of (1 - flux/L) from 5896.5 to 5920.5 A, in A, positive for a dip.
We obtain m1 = 3.6 A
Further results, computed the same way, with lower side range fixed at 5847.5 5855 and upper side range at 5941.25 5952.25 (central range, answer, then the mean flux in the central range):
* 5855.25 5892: 8.3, 9.02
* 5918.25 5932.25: 1.5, 9.85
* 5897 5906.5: 3.1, 7.67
